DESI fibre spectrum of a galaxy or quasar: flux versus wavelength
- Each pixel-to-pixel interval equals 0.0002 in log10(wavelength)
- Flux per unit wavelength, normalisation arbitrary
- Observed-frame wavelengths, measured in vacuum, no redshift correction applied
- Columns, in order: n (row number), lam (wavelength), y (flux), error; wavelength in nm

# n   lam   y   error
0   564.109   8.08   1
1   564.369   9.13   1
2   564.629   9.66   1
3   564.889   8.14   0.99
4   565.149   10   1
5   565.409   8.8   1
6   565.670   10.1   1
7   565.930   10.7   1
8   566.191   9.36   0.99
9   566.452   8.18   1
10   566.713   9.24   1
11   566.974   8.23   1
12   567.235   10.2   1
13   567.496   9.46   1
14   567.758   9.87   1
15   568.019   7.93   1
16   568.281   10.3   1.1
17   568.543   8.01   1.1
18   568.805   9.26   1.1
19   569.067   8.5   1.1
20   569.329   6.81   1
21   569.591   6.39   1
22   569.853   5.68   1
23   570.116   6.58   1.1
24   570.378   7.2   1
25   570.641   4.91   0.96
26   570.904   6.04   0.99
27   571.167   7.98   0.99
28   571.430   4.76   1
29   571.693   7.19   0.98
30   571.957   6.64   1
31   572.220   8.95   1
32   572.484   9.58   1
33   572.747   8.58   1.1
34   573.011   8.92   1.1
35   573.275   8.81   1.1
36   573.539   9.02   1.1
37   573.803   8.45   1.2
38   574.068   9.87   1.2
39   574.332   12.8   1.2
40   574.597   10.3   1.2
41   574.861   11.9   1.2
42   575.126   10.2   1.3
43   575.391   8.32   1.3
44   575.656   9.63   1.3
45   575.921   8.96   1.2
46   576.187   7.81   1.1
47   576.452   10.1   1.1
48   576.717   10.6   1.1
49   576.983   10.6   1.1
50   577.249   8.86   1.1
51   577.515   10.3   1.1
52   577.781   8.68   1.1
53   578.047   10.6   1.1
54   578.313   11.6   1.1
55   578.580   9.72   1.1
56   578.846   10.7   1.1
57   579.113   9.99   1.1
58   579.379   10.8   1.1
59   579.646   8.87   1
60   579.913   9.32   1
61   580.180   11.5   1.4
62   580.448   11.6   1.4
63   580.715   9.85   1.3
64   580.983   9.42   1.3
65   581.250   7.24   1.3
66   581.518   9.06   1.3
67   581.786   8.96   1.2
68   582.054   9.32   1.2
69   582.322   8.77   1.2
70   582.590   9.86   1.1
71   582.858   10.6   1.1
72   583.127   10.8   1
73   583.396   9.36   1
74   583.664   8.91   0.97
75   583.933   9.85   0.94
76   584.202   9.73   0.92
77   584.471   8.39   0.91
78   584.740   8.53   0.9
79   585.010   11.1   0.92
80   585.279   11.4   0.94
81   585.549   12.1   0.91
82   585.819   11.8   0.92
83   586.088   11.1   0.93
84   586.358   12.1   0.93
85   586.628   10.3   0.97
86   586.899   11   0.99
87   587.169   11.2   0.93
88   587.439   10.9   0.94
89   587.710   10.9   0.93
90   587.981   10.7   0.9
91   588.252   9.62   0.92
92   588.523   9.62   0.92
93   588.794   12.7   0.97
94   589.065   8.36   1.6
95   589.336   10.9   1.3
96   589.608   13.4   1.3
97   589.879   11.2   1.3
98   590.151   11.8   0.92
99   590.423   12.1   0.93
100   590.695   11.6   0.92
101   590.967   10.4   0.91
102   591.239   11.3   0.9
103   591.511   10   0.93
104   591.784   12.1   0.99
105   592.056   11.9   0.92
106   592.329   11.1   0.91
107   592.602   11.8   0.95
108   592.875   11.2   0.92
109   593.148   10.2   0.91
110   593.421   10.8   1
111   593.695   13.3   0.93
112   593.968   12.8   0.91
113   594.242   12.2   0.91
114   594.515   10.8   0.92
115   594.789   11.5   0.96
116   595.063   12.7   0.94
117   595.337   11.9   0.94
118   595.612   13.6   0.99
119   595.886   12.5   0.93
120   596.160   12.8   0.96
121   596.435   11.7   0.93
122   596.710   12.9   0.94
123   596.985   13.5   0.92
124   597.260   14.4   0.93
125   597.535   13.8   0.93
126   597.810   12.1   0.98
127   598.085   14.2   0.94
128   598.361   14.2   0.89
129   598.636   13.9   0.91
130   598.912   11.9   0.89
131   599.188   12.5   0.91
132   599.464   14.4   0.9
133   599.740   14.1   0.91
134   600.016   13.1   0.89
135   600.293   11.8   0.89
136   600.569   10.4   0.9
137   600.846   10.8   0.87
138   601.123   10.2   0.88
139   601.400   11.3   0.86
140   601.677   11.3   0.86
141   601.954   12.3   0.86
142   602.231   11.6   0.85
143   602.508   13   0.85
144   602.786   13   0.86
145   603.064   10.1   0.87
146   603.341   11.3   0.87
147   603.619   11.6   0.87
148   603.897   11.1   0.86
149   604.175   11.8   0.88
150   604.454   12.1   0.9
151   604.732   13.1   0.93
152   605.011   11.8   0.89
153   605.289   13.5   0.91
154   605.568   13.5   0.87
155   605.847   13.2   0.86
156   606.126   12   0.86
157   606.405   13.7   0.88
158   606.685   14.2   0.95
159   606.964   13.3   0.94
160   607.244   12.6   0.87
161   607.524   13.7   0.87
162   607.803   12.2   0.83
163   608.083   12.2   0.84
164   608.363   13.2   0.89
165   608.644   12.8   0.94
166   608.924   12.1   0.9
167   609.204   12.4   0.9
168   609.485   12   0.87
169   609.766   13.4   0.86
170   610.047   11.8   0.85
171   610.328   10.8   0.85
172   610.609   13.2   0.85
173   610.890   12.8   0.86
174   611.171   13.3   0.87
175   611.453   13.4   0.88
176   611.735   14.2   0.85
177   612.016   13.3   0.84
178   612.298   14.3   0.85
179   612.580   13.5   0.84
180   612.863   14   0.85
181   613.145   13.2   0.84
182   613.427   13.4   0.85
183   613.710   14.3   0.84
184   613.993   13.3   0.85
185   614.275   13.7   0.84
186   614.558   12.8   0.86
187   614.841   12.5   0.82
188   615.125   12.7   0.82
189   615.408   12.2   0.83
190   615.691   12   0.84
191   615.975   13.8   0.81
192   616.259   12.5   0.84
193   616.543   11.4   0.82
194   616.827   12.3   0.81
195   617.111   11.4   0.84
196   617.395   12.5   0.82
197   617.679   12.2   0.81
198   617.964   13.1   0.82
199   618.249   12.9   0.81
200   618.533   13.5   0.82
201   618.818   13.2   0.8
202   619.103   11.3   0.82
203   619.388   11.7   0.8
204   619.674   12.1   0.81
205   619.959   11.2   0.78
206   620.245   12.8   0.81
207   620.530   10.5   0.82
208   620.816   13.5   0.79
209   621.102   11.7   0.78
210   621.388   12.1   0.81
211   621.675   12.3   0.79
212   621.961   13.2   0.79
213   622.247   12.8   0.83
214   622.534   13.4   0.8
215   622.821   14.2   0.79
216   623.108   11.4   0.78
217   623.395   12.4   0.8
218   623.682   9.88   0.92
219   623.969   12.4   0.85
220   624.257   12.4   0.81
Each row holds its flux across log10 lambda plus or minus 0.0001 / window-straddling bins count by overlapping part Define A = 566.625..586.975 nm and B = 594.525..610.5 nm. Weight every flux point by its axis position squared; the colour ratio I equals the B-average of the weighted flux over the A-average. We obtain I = 1.5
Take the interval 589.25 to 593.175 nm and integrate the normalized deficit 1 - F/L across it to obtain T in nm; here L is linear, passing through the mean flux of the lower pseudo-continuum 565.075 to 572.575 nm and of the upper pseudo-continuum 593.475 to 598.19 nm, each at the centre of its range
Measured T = 0.157 nm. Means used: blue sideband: 8.14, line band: 11.4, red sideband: 12.7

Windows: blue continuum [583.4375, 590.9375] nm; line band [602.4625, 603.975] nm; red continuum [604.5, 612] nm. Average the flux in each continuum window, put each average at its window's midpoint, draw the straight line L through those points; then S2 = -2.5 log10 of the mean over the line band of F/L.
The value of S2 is 0.07 mag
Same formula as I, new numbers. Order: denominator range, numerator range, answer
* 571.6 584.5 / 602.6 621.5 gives 1.47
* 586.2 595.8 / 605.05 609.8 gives 1.20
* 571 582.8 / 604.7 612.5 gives 1.52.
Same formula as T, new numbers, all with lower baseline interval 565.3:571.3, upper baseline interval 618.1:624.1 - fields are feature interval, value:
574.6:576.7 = -0.20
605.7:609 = -0.50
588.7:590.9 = -0.34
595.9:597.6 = -0.44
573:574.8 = -0.25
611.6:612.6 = -0.19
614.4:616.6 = -0.12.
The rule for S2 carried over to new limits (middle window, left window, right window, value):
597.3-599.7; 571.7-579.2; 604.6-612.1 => -0.13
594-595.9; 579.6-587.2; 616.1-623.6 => -0.13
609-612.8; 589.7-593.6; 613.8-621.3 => -0.07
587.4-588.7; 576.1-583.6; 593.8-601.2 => 0.08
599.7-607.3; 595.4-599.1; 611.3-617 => 0.08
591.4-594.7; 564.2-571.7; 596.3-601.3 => 0.04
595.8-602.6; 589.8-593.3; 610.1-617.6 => -0.07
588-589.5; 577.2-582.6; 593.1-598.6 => 0.10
